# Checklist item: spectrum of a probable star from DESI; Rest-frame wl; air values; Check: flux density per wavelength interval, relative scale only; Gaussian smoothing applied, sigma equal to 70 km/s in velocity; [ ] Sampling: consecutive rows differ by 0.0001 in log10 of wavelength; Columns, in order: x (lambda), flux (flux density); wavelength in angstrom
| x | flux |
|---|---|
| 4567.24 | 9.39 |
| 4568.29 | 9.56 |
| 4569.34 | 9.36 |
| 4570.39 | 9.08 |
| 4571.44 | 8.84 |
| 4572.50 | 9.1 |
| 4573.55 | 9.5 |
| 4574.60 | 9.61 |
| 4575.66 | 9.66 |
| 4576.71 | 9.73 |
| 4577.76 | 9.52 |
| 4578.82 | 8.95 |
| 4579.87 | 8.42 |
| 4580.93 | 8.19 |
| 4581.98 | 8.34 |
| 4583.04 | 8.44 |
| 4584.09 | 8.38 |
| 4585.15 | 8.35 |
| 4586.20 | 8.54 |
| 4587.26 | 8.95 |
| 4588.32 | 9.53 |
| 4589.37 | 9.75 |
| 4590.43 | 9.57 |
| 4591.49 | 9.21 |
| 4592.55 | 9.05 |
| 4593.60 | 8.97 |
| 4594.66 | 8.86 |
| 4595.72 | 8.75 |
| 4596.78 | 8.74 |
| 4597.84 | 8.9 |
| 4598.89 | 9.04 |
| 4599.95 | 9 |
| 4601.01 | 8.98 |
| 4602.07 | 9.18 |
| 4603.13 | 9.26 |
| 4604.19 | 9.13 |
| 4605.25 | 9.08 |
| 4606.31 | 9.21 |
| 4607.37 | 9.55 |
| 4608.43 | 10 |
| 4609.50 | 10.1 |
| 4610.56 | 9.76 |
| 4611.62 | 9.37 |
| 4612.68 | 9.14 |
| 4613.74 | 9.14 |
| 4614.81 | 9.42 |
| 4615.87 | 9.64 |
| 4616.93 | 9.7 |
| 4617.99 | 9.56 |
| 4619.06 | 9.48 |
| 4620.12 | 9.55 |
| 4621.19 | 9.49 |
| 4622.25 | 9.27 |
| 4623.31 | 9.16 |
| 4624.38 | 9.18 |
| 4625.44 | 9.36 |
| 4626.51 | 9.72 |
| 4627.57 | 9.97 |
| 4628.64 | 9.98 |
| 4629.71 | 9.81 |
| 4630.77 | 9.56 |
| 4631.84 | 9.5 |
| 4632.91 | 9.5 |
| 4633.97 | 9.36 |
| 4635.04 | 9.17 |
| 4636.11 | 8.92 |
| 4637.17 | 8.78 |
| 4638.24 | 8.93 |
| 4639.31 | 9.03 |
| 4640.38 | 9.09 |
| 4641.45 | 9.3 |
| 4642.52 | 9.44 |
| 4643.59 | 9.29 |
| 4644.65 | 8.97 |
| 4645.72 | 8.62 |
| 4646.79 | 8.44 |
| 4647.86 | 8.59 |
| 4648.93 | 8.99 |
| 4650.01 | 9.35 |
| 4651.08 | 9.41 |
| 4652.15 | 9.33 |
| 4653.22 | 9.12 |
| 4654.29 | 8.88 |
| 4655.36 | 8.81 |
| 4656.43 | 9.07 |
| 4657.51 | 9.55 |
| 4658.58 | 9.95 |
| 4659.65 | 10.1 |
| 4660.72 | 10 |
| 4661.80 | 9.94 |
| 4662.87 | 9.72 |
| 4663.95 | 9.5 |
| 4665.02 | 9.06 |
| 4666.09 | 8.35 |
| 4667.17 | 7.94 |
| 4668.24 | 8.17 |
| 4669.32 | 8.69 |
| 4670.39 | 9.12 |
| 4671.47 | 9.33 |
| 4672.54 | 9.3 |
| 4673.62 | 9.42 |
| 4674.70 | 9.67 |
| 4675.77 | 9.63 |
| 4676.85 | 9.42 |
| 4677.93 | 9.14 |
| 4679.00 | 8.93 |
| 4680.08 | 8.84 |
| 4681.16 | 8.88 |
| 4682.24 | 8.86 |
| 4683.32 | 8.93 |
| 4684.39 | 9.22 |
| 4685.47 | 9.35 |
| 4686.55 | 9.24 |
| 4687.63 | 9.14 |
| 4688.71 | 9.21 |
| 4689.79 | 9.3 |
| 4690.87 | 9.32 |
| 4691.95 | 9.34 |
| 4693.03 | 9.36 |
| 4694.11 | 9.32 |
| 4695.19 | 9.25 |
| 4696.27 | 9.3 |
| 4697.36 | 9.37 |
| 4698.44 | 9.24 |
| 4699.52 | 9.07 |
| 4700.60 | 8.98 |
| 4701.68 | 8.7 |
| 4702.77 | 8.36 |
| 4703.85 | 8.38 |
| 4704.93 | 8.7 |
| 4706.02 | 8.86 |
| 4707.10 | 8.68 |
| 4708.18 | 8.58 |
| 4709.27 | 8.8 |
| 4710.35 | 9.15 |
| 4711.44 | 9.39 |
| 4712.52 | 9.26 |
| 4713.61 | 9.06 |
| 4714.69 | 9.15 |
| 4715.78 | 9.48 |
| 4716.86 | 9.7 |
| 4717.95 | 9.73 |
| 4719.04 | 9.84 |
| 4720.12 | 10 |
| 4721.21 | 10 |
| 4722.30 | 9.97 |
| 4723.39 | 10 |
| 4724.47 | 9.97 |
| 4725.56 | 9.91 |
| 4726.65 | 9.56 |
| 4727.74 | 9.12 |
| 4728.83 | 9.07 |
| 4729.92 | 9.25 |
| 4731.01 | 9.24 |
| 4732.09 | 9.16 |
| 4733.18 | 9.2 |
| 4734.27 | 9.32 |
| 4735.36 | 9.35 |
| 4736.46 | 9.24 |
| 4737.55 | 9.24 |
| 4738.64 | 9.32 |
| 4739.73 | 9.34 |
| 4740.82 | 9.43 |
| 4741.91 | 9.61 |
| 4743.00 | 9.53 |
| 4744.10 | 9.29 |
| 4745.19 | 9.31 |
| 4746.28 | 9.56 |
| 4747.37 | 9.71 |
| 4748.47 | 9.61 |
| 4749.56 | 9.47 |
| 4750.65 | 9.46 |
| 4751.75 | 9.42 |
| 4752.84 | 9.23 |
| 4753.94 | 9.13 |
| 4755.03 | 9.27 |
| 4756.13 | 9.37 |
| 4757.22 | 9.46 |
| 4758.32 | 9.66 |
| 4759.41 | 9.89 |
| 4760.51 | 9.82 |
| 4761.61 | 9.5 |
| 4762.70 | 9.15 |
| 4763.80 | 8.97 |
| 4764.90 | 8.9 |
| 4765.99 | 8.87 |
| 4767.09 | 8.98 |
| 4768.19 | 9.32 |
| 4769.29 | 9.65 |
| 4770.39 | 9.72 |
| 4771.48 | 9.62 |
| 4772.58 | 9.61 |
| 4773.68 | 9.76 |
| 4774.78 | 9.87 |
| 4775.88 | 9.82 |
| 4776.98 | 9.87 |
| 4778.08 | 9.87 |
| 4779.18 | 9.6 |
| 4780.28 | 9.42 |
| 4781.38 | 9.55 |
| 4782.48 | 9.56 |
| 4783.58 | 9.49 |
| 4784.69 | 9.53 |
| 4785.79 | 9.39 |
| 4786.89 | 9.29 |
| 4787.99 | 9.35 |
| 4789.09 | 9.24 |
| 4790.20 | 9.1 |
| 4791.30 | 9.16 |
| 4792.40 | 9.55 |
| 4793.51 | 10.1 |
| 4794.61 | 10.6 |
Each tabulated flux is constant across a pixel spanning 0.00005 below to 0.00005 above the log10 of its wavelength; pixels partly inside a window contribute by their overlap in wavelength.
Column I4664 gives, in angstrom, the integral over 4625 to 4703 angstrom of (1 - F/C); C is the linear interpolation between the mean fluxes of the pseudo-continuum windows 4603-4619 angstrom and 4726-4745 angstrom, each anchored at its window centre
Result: 1.65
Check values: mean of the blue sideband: 9.47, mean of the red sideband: 9.31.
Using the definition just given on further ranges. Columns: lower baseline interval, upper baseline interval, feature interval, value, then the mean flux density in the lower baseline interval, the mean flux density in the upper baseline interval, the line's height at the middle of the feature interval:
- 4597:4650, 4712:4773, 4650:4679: 0.3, 9.29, 9.45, 9.35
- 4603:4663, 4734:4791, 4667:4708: 1.5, 9.36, 9.44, 9.4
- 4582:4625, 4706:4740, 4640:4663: 0.0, 9.2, 9.38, 9.27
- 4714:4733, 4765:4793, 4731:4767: 0.7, 9.59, 9.48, 9.54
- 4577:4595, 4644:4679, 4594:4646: -1.7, 8.9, 9.17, 9.02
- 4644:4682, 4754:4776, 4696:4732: 0.1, 9.15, 9.45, 9.3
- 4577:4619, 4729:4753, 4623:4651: -0.1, 9.13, 9.38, 9.2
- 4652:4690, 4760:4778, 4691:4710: 0.6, 9.2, 9.47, 9.28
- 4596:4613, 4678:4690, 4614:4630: -0.5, 9.27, 9.08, 9.23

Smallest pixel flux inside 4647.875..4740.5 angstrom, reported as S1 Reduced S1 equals 7.94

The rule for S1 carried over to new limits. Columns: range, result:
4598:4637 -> 8.92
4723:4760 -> 9.07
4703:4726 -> 8.38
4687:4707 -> 8.36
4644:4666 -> 8.44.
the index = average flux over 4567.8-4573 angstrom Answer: 9.18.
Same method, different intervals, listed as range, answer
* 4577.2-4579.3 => 9.24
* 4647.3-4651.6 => 9.06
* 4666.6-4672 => 8.64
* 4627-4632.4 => 9.76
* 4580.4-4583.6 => 8.33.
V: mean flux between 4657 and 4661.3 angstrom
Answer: 9.91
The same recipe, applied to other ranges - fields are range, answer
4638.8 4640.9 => 9.05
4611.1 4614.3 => 9.21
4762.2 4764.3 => 9.05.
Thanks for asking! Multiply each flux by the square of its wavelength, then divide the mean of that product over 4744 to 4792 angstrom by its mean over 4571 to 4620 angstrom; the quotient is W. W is 1.11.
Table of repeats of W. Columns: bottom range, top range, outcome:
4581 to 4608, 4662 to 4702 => 1.06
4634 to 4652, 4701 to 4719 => 1.03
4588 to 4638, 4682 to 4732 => 1.03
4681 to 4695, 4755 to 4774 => 1.06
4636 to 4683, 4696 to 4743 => 1.04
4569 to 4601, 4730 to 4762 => 1.12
